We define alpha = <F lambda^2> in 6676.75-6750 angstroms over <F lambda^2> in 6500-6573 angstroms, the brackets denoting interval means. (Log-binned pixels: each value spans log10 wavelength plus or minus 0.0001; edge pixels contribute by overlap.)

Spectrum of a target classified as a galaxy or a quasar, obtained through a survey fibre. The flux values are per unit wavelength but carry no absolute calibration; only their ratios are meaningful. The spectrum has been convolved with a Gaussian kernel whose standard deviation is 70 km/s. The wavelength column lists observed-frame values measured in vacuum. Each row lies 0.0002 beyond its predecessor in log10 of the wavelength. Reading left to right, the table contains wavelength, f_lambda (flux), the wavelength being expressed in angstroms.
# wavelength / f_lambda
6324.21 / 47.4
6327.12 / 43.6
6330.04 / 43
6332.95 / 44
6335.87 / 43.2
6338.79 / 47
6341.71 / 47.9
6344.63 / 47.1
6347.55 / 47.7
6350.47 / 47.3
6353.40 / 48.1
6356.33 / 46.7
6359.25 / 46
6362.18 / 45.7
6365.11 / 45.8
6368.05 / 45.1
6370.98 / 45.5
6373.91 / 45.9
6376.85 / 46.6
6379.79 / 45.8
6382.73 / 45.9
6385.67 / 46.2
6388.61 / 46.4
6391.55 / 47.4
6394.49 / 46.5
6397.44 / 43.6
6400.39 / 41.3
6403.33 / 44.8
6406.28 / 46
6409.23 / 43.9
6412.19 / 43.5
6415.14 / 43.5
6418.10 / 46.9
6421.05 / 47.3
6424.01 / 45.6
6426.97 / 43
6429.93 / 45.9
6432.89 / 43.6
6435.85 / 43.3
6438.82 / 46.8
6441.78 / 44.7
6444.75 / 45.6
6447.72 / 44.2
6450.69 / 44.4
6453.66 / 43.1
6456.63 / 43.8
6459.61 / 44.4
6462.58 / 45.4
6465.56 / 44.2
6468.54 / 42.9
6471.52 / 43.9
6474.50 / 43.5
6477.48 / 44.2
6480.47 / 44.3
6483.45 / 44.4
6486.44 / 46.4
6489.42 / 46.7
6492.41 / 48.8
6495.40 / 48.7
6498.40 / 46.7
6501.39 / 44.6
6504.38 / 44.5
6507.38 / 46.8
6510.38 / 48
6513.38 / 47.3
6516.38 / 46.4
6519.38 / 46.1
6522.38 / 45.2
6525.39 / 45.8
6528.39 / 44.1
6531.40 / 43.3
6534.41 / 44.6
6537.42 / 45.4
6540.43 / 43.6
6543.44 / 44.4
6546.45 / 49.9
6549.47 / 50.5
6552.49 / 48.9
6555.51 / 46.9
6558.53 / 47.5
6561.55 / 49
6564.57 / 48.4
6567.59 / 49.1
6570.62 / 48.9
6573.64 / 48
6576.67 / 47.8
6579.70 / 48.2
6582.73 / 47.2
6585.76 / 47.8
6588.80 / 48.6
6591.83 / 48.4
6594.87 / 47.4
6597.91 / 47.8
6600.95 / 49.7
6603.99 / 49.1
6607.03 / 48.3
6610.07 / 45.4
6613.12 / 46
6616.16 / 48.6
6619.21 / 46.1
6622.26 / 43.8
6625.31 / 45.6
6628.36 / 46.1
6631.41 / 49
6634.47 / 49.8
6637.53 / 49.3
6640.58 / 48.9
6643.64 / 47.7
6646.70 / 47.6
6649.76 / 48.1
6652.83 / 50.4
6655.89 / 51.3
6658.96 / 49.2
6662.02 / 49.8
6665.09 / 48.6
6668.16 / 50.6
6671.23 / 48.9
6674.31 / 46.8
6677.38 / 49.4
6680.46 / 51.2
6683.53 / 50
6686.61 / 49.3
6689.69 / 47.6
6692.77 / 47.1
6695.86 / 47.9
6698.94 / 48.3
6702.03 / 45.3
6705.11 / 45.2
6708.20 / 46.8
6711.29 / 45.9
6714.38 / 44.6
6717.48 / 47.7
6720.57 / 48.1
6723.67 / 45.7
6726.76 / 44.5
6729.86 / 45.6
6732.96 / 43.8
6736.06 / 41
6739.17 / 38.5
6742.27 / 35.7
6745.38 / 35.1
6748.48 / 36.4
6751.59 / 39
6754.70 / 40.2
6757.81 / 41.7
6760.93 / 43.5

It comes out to 1.02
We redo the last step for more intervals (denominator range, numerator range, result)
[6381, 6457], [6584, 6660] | 1.14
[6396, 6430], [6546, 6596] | 1.14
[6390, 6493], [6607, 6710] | 1.15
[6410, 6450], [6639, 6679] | 1.17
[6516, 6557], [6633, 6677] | 1.10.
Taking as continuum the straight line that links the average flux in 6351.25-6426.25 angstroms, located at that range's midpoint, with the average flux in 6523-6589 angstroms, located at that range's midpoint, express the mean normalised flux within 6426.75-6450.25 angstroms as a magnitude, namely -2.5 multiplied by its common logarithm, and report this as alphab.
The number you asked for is 0.03 mag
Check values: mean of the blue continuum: 45.6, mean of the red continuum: 47.1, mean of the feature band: 44.7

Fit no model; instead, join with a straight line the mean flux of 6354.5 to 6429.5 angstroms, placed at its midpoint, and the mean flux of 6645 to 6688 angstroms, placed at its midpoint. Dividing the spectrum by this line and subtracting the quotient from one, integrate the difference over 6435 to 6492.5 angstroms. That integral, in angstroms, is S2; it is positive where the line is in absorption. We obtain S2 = 2.2 angstroms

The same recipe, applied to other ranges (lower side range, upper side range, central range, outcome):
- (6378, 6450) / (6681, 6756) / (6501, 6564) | -2.3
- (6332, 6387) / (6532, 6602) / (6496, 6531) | 1.0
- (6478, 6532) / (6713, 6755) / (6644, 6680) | -5.0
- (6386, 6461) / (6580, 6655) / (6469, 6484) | 0.5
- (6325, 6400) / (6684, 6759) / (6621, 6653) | -2.5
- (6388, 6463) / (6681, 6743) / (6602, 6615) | -0.6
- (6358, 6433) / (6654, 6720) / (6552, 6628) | -0.7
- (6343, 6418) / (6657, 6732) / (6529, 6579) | -0.5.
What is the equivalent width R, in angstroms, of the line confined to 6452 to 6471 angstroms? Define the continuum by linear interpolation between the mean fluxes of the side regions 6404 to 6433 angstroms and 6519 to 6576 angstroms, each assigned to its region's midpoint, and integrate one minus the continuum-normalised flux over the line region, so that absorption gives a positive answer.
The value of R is 0.68 angstroms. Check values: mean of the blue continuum 45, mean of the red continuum 46.9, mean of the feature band 44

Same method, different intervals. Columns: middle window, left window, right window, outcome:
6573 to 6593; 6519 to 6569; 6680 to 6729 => -0.5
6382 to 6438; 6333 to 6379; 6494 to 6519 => 1.7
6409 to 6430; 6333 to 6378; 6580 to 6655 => 0.8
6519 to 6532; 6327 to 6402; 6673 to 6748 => 0.2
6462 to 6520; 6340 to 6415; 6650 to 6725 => 1.2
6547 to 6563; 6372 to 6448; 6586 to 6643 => -0.6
